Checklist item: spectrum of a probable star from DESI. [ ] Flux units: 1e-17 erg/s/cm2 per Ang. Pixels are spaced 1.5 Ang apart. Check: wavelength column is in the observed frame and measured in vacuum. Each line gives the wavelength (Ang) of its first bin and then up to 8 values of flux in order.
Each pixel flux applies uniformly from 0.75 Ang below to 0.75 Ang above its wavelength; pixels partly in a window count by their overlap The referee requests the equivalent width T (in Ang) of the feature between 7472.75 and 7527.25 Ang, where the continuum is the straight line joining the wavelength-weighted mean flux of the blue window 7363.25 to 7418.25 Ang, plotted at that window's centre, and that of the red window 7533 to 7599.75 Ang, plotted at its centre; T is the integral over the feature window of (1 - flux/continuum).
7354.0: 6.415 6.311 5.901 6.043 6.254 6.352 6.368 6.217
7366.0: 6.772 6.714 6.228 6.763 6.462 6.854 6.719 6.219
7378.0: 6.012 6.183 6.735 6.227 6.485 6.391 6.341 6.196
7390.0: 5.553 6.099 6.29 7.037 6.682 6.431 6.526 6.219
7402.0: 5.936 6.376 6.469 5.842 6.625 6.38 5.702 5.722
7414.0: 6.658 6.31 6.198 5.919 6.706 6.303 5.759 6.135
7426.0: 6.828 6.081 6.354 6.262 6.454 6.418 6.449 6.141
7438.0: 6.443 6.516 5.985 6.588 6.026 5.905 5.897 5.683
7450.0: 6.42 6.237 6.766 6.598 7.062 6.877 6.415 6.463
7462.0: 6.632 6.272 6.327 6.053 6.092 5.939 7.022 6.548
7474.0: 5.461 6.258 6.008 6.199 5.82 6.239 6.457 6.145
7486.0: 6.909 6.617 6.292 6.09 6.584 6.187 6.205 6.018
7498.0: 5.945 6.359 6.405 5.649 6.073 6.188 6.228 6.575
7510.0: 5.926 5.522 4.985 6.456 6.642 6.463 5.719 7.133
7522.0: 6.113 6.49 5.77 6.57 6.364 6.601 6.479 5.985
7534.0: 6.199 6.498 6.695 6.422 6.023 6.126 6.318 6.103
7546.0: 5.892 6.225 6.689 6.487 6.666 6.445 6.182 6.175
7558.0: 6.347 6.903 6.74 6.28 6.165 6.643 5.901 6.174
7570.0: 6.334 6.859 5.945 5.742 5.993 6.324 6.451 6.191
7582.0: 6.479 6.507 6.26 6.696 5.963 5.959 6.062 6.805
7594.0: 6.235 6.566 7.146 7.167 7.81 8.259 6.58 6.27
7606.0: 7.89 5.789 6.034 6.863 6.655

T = 1.5 Ang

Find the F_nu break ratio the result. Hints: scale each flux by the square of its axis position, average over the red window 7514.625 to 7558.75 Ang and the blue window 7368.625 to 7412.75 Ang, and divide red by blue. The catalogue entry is 1.0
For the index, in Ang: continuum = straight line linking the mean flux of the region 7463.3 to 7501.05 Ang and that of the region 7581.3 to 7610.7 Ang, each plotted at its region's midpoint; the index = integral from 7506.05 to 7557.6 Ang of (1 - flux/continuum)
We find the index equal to 1.3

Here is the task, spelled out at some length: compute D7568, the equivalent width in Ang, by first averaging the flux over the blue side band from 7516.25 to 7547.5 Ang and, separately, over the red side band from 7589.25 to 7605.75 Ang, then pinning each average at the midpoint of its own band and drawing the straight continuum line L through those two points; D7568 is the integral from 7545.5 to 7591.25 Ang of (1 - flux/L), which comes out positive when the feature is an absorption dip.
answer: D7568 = 2.0 Ang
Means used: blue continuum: 6.3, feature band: 6.32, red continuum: 6.86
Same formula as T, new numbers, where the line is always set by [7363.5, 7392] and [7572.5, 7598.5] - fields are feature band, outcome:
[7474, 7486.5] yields 0.3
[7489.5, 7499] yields 0.3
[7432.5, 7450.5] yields 0.5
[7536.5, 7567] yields -0.1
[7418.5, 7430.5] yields 0.2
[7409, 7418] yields 0.3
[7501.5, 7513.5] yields 0.8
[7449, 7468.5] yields -0.3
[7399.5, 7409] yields 0.2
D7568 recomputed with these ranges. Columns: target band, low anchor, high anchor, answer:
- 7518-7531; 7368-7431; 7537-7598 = 0.0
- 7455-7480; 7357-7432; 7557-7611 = 0.2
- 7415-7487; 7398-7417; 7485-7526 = -1.0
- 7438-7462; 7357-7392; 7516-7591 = -0.1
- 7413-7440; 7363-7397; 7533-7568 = 0.3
